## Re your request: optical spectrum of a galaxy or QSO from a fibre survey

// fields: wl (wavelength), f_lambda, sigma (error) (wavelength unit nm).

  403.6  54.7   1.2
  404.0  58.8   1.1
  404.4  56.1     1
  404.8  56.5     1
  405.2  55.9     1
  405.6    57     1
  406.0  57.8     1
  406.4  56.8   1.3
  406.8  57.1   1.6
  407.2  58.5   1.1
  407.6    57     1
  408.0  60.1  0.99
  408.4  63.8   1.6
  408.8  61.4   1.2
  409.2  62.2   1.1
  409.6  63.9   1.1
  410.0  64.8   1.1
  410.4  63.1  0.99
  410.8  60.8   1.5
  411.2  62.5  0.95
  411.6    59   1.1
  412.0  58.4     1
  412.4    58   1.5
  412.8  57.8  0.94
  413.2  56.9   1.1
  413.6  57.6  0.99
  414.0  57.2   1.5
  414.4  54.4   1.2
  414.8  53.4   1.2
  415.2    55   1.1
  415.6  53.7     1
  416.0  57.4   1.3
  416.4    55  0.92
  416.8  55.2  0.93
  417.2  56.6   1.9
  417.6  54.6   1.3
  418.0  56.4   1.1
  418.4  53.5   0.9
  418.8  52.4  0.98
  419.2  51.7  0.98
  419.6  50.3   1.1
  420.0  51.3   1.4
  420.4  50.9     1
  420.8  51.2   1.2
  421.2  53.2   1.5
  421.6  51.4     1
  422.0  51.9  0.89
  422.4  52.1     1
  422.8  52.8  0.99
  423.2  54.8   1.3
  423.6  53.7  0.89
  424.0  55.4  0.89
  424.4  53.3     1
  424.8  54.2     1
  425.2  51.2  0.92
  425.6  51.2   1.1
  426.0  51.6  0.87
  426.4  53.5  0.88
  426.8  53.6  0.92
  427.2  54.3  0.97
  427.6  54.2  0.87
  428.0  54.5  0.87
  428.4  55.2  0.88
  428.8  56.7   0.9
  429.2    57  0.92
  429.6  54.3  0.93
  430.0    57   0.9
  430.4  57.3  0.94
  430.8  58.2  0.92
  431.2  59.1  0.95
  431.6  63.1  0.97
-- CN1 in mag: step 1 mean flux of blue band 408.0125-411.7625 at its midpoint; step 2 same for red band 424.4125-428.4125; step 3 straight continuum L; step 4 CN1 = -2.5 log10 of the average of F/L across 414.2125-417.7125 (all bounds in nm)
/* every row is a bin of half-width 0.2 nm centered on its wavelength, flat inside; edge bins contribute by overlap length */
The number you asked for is 0.07 mag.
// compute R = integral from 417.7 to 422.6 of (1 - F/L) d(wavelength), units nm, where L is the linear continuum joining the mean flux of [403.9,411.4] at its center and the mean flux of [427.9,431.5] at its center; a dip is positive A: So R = 0.49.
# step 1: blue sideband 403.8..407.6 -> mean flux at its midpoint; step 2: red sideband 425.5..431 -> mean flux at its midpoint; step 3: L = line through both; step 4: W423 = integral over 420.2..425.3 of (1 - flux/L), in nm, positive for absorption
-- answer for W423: 0.25 nm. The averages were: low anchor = 57.2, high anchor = 55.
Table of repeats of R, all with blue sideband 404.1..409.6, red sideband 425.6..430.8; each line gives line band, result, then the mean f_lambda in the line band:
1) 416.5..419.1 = 0.095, 54.7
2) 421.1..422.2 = 0.078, 52.1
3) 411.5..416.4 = 0.084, 56.5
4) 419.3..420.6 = 0.126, 50.9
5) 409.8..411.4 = -0.132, 62.8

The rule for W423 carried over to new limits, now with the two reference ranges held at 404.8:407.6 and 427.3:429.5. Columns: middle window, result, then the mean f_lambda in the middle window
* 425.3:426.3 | 0.07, 51.6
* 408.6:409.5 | -0.08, 62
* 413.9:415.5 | 0.05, 54.8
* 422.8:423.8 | 0.03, 54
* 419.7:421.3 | 0.13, 51.5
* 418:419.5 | 0.09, 52.9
